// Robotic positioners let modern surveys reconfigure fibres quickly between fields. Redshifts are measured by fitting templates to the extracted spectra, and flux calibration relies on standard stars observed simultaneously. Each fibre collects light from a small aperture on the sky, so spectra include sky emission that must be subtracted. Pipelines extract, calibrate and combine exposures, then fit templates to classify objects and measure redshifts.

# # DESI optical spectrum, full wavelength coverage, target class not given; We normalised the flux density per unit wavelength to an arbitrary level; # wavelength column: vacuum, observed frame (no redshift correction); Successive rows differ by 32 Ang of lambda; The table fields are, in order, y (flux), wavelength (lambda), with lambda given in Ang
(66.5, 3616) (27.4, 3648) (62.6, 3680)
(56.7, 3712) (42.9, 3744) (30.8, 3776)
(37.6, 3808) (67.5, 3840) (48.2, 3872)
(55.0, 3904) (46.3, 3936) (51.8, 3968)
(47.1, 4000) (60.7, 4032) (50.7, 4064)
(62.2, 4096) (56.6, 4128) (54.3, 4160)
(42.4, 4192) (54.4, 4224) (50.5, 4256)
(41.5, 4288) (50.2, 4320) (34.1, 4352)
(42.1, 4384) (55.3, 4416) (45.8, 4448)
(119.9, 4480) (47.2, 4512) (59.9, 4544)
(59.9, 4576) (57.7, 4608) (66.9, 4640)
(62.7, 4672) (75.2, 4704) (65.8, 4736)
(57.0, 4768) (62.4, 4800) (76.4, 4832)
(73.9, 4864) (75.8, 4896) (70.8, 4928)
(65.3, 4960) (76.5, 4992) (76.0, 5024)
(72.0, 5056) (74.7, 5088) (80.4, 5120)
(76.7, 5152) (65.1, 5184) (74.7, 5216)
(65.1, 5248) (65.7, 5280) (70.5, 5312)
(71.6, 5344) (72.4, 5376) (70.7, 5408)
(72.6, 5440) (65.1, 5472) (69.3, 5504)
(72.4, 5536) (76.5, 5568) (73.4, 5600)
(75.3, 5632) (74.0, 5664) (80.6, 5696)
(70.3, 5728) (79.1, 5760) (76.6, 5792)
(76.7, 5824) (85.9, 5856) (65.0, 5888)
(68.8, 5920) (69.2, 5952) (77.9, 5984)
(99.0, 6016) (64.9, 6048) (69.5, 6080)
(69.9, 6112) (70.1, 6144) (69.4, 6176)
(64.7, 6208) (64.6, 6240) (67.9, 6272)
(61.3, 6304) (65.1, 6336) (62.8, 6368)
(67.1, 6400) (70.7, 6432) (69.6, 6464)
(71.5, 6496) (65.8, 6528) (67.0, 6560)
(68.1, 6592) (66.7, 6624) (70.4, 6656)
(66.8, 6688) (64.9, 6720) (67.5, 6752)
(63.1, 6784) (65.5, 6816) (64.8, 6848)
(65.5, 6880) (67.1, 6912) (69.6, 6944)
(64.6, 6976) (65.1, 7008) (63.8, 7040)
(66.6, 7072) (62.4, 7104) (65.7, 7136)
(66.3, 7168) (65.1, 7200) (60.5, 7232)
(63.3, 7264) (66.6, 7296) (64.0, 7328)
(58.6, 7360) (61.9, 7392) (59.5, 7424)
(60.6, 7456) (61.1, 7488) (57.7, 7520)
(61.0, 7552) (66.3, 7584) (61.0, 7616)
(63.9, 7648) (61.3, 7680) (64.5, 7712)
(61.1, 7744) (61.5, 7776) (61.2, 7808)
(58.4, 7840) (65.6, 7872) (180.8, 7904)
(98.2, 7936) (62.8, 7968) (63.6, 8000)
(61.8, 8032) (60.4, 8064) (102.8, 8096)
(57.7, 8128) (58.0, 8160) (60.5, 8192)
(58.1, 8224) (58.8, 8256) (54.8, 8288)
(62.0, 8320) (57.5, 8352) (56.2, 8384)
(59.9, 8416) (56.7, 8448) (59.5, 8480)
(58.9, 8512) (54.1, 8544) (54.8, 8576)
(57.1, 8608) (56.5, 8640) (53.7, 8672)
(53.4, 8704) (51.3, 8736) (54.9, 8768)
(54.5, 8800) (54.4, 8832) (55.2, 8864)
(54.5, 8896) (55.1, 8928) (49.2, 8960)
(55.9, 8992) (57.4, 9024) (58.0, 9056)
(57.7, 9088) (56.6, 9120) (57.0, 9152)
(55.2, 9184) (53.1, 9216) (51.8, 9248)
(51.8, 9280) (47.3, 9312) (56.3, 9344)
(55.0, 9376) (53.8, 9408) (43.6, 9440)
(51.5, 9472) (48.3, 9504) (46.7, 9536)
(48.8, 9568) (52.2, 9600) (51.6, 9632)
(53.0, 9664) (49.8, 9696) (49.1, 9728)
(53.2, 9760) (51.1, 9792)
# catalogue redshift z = 0.204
